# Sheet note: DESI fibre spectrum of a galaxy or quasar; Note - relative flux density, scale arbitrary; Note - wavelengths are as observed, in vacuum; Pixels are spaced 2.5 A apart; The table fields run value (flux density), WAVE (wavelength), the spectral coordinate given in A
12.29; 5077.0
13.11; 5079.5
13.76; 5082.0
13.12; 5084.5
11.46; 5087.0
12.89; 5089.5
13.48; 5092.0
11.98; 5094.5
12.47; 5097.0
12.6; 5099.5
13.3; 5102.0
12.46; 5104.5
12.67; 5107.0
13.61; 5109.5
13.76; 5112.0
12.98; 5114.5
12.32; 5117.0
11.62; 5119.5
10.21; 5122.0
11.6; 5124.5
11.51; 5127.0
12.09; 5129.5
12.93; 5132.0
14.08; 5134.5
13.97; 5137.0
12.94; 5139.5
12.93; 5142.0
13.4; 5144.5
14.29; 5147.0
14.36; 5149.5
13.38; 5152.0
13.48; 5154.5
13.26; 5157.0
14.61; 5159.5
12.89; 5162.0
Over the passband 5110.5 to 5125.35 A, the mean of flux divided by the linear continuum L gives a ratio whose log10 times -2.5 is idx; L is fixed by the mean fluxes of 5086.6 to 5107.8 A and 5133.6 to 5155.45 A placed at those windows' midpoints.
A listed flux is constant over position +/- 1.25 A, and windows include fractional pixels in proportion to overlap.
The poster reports 0.08 mag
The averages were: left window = 12.6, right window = 13.6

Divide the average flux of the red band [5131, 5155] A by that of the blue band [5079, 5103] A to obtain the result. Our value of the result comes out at 1.06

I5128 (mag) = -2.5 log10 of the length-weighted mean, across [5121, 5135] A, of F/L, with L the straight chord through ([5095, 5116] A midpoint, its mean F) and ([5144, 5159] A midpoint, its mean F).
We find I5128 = 0.116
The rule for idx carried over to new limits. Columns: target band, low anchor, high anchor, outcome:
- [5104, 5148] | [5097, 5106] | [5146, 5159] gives 0.04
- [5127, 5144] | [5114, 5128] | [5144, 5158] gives -0.03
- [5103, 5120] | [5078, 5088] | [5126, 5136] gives 0.00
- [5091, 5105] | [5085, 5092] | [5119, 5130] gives -0.04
